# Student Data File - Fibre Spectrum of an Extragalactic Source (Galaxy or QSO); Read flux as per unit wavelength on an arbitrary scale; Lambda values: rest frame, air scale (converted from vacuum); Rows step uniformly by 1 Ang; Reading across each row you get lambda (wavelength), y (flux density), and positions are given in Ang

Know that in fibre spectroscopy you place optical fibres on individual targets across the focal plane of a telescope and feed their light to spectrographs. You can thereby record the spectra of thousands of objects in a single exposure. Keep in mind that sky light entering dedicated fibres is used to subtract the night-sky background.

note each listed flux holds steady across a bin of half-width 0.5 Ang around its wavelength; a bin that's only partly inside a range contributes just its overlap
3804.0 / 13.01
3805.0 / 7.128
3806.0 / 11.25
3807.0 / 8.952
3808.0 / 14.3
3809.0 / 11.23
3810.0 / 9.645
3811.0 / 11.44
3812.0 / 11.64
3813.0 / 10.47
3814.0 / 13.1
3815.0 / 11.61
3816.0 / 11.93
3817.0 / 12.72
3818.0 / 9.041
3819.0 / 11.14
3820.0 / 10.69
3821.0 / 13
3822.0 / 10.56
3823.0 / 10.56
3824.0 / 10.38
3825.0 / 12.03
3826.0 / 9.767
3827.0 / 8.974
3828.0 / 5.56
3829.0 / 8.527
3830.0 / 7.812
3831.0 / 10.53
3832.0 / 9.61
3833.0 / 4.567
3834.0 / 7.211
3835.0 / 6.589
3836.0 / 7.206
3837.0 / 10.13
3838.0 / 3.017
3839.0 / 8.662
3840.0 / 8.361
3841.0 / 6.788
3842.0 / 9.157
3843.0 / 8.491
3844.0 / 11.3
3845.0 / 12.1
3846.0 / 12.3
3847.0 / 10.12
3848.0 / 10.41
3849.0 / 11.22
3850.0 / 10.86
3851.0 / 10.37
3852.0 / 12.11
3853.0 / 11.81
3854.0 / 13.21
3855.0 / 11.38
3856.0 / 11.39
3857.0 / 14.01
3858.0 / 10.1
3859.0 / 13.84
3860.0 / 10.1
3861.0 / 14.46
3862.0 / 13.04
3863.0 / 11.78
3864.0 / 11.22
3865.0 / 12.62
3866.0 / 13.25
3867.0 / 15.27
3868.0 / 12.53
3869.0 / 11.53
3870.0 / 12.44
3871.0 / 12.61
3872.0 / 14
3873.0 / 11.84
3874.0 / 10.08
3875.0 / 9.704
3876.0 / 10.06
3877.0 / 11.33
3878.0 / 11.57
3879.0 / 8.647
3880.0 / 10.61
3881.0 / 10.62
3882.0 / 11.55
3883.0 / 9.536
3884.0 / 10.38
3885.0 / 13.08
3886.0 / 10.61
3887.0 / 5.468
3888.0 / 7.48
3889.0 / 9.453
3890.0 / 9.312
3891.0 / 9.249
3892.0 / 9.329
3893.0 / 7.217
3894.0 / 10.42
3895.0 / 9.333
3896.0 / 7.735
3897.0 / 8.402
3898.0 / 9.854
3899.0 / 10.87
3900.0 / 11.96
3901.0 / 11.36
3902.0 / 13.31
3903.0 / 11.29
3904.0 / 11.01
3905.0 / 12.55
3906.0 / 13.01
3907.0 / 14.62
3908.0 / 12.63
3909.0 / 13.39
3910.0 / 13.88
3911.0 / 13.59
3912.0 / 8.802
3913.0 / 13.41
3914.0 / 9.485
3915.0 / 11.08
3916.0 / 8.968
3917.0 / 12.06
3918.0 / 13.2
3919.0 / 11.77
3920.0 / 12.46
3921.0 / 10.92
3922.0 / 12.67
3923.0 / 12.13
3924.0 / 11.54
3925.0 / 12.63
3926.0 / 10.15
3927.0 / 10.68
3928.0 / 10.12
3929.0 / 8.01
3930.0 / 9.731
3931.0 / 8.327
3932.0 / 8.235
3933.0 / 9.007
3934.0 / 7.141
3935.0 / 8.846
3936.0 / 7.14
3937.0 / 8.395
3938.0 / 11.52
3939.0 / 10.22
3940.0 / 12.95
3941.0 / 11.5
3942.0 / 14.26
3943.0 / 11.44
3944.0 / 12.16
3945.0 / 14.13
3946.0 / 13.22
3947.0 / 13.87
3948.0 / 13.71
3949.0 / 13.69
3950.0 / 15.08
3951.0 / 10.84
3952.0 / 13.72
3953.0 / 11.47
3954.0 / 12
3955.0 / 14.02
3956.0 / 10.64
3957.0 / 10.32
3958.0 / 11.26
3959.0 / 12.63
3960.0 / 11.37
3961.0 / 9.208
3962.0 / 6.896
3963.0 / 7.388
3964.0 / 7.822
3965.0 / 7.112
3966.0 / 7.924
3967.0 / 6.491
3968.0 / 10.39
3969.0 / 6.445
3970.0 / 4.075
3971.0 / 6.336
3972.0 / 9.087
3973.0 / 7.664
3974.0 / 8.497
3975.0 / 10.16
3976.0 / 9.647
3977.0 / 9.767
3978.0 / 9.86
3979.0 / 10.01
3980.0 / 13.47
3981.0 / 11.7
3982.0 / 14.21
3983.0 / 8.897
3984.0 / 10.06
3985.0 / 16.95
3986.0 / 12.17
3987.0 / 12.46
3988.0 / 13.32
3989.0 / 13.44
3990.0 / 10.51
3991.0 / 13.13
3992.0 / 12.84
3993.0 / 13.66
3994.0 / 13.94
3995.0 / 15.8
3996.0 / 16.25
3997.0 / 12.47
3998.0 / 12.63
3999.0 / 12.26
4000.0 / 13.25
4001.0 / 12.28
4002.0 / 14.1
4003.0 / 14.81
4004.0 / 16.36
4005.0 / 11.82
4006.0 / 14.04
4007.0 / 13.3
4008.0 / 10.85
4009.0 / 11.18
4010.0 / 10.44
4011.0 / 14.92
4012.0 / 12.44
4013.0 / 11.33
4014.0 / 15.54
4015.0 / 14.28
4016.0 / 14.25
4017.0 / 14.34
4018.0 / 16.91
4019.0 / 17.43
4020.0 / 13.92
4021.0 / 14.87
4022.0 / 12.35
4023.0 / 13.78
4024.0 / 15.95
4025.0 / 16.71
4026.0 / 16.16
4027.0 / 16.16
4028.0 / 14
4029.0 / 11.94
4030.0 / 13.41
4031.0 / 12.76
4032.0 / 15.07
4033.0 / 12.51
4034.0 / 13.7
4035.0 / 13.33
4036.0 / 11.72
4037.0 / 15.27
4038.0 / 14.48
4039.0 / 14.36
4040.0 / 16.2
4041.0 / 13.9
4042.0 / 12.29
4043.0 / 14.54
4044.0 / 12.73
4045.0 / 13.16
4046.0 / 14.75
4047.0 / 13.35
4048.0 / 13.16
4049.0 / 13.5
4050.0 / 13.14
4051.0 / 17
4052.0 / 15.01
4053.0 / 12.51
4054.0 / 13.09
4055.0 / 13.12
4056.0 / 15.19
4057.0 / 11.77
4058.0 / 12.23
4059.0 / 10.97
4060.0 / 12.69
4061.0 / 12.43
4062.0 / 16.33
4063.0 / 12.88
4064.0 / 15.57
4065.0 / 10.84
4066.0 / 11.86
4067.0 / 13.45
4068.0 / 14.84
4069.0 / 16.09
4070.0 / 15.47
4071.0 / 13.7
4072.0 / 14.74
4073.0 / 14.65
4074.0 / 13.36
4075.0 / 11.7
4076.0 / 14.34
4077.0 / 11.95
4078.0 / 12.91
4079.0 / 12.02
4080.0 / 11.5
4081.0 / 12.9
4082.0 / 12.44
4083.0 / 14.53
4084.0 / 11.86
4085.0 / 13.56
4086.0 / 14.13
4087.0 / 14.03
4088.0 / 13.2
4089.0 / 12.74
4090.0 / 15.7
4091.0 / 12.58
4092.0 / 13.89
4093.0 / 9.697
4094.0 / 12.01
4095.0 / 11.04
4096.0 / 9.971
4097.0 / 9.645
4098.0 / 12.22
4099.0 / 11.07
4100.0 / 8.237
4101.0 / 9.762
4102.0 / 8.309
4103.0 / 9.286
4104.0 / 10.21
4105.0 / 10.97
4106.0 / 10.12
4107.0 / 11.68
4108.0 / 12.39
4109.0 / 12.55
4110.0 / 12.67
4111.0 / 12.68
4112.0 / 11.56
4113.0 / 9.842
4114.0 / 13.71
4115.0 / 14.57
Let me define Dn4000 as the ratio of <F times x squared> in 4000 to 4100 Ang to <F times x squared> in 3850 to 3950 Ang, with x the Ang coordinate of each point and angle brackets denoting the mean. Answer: 1.29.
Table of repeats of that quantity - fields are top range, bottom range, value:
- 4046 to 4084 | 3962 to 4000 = 1.30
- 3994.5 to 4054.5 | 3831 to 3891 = 1.43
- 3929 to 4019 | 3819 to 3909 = 1.16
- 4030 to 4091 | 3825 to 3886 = 1.42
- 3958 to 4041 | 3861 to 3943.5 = 1.19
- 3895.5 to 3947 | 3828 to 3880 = 1.09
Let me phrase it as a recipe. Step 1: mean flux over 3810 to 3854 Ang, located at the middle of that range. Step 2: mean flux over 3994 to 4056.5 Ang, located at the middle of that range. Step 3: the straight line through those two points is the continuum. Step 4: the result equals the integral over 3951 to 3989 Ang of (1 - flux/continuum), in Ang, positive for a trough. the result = 7.6 Ang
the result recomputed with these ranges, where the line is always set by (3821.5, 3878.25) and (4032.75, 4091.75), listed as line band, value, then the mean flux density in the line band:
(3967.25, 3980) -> 3.8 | 8.65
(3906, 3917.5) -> -0.6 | 12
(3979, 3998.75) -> -0.7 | 13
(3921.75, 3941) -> 2.8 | 9.98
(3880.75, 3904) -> 2.5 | 9.92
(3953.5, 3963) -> 1.0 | 10.7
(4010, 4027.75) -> -2.4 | 14.7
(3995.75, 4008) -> -0.8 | 13.5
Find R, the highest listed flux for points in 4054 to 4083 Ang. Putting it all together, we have 16.33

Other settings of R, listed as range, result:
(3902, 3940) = 14.62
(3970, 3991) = 16.95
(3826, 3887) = 15.27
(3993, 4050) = 17.43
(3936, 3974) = 15.08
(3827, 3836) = 10.53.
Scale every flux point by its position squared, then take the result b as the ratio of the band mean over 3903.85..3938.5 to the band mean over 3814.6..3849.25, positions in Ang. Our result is 1.21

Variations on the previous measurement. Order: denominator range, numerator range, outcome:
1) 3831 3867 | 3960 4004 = 1.13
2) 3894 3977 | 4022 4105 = 1.31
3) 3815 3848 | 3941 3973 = 1.20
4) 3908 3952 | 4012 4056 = 1.31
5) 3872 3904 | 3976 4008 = 1.33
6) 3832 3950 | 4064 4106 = 1.26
